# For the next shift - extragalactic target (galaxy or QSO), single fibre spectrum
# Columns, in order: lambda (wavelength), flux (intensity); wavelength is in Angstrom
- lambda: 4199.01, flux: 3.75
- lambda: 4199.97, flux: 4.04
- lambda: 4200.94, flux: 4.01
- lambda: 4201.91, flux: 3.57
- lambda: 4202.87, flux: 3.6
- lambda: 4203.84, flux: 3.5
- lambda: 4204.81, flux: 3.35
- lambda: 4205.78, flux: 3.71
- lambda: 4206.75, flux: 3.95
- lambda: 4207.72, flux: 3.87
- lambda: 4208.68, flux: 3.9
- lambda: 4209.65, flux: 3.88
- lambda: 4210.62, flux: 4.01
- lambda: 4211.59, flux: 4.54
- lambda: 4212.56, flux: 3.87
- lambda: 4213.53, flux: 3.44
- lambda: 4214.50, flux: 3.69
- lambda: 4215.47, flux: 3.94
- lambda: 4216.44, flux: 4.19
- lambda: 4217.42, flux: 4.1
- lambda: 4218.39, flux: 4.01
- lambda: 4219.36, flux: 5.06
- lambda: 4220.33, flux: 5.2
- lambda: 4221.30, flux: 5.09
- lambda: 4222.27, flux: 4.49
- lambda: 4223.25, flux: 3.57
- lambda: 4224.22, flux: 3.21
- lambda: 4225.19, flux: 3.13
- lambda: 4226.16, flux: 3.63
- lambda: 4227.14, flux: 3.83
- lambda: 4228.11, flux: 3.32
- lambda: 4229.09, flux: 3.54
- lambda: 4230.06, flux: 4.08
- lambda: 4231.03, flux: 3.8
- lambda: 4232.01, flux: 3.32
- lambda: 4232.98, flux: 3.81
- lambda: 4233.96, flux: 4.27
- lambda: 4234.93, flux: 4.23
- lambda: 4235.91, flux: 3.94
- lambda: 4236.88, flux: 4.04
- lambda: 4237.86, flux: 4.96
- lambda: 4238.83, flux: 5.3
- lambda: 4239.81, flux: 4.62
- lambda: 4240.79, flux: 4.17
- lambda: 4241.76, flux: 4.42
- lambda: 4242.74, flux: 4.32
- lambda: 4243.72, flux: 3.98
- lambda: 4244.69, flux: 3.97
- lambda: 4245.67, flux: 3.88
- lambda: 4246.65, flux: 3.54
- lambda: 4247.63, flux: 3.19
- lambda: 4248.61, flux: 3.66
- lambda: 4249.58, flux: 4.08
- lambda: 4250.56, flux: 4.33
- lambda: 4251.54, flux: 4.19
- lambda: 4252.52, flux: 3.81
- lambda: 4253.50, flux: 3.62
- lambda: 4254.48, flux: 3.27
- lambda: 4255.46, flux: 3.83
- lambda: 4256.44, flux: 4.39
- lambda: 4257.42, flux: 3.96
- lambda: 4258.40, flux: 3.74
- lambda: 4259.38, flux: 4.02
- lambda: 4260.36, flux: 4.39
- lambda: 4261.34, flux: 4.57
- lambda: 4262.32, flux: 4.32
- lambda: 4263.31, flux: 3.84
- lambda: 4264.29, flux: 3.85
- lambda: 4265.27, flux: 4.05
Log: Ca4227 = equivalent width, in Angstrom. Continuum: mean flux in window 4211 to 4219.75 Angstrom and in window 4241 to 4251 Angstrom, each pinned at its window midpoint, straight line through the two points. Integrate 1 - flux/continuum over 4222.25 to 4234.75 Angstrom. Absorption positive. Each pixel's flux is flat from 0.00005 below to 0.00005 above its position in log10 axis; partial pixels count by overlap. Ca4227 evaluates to 1.1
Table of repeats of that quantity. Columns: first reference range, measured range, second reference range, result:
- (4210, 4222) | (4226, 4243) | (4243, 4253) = -0.3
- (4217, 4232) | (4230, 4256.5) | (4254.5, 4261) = -0.2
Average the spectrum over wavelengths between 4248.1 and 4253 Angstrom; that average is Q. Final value 4.01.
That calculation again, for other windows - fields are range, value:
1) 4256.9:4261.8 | 4.14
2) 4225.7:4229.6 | 3.58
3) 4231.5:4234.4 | 3.78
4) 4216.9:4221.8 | 4.69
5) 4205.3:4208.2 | 3.85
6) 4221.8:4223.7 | 4.02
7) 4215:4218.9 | 4.06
